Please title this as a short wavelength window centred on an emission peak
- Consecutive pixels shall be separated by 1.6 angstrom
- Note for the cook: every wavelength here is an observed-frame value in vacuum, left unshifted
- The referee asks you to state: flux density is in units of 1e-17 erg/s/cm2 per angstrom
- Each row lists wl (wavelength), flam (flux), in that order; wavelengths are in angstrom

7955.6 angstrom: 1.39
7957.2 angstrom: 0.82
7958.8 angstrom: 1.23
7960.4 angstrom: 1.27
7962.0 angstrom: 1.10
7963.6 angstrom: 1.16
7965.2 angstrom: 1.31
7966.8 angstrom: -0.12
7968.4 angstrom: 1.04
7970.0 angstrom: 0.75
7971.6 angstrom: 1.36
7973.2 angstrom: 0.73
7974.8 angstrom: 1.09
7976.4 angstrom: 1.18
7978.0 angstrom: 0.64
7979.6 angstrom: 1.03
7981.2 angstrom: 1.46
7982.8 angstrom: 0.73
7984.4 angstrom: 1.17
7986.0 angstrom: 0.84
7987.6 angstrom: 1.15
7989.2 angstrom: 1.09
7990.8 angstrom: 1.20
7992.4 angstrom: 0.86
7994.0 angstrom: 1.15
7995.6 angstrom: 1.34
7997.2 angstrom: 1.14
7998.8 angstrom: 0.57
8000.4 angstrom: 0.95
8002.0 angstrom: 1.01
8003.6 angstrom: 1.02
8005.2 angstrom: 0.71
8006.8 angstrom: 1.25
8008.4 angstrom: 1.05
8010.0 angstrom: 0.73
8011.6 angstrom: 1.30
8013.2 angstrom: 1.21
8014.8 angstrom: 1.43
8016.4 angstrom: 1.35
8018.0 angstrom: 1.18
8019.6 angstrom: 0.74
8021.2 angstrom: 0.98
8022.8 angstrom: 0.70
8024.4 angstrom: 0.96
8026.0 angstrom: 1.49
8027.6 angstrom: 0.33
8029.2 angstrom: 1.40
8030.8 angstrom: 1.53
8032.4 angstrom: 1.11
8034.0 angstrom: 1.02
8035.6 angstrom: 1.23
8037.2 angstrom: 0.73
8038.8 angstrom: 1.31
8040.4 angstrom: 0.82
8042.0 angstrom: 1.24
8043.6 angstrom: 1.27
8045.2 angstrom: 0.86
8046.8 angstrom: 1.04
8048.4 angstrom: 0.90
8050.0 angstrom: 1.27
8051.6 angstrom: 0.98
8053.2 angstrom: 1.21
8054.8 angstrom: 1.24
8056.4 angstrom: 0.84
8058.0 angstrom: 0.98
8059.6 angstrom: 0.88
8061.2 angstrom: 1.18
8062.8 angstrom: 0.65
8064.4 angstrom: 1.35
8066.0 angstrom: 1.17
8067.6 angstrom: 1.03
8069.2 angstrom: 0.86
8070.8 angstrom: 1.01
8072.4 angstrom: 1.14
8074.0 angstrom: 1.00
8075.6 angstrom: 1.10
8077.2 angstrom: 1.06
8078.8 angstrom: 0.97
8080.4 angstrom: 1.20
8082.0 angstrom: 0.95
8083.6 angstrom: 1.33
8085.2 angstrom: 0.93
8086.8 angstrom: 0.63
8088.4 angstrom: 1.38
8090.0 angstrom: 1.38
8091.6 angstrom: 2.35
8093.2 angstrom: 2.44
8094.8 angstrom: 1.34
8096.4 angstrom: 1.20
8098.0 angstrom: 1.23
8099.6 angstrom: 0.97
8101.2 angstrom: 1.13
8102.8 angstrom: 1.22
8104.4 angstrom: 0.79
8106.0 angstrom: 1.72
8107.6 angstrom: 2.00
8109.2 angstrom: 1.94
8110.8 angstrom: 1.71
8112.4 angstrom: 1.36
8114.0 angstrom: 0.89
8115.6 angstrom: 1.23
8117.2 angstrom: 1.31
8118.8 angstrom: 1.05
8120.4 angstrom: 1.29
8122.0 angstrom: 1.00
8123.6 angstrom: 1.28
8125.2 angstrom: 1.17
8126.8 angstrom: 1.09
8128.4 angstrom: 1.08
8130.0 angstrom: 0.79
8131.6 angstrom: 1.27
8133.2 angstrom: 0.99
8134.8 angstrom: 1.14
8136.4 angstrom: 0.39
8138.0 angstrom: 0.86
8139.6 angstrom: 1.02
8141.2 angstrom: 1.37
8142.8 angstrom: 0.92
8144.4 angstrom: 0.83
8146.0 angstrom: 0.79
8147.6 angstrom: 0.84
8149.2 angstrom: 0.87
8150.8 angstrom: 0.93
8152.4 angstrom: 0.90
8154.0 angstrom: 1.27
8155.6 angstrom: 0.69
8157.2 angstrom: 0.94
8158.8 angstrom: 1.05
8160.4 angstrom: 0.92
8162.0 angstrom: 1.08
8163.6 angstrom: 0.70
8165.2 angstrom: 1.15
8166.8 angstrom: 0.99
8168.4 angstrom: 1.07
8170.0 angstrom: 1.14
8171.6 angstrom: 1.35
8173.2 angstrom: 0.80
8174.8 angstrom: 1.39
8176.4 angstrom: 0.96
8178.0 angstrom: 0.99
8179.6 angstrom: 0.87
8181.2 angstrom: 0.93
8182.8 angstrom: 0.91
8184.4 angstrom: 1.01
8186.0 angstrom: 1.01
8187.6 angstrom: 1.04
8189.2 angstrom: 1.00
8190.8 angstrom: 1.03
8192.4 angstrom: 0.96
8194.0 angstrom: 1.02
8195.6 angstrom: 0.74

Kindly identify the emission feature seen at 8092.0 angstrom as [S II] 6716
